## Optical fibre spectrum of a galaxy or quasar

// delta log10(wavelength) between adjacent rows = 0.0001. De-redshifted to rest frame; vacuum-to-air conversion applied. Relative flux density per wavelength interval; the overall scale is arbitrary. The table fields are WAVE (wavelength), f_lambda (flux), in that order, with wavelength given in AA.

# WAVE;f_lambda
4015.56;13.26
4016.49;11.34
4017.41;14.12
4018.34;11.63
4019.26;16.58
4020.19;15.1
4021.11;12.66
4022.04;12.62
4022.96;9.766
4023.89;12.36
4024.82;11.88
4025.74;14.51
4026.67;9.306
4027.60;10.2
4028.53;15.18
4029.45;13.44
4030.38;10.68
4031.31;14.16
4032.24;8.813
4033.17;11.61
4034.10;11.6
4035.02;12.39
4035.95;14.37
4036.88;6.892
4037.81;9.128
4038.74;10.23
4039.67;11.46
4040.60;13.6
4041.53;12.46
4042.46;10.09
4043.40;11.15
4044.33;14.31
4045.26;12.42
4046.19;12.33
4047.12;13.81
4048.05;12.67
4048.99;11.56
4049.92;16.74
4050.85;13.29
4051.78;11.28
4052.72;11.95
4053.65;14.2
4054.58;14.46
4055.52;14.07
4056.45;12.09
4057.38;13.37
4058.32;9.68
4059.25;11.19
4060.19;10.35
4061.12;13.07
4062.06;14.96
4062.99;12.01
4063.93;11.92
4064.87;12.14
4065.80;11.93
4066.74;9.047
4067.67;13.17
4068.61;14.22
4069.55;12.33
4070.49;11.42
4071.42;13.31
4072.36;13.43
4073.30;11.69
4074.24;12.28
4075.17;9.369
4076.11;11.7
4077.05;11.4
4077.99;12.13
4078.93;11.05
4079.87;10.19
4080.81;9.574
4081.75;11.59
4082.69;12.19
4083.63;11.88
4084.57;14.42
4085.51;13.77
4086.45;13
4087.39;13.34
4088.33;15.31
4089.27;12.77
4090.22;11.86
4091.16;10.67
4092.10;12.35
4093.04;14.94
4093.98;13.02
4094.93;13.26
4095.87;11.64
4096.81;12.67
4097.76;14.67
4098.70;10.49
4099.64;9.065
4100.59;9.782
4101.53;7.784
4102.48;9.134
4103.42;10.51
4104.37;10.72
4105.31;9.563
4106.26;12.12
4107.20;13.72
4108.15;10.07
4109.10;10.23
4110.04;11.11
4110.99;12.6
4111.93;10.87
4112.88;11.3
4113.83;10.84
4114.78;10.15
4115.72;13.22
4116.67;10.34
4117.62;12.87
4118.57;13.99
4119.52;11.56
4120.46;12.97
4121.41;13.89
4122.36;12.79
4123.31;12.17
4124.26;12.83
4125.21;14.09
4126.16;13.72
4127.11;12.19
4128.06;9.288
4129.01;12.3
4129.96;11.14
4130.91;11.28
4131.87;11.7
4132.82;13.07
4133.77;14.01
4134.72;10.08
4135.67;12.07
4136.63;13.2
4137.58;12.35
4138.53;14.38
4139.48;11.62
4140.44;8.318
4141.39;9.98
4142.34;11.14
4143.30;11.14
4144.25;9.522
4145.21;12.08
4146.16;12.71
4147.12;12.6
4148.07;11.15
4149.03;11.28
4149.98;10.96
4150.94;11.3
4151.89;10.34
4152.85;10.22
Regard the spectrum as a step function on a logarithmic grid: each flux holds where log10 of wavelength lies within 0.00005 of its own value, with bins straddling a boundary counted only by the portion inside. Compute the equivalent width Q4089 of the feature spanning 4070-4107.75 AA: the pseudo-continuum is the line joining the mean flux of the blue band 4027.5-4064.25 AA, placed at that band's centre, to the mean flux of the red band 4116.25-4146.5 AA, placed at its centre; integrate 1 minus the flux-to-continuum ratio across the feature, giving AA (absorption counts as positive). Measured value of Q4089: 0.9 AA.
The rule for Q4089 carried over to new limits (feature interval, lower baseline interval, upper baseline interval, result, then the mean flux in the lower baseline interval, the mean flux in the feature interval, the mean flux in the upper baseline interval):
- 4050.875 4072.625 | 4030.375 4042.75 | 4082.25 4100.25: -0.9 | 11.3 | 12.4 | 12.7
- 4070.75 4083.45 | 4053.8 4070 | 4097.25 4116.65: 0.4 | 12.4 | 11.5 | 10.9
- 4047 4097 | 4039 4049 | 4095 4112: -3.1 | 12.3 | 12.4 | 11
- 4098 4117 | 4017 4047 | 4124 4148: 1.9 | 12.1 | 10.7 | 11.9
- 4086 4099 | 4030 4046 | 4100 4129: -1.5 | 11.5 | 12.9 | 11.6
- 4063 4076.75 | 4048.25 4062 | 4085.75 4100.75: 0.7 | 12.7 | 12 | 12.5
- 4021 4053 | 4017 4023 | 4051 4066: 2.4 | 13.5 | 12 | 12.4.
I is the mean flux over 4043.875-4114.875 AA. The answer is 12.1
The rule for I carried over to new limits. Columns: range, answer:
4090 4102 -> 11.7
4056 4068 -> 11.9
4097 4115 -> 10.8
